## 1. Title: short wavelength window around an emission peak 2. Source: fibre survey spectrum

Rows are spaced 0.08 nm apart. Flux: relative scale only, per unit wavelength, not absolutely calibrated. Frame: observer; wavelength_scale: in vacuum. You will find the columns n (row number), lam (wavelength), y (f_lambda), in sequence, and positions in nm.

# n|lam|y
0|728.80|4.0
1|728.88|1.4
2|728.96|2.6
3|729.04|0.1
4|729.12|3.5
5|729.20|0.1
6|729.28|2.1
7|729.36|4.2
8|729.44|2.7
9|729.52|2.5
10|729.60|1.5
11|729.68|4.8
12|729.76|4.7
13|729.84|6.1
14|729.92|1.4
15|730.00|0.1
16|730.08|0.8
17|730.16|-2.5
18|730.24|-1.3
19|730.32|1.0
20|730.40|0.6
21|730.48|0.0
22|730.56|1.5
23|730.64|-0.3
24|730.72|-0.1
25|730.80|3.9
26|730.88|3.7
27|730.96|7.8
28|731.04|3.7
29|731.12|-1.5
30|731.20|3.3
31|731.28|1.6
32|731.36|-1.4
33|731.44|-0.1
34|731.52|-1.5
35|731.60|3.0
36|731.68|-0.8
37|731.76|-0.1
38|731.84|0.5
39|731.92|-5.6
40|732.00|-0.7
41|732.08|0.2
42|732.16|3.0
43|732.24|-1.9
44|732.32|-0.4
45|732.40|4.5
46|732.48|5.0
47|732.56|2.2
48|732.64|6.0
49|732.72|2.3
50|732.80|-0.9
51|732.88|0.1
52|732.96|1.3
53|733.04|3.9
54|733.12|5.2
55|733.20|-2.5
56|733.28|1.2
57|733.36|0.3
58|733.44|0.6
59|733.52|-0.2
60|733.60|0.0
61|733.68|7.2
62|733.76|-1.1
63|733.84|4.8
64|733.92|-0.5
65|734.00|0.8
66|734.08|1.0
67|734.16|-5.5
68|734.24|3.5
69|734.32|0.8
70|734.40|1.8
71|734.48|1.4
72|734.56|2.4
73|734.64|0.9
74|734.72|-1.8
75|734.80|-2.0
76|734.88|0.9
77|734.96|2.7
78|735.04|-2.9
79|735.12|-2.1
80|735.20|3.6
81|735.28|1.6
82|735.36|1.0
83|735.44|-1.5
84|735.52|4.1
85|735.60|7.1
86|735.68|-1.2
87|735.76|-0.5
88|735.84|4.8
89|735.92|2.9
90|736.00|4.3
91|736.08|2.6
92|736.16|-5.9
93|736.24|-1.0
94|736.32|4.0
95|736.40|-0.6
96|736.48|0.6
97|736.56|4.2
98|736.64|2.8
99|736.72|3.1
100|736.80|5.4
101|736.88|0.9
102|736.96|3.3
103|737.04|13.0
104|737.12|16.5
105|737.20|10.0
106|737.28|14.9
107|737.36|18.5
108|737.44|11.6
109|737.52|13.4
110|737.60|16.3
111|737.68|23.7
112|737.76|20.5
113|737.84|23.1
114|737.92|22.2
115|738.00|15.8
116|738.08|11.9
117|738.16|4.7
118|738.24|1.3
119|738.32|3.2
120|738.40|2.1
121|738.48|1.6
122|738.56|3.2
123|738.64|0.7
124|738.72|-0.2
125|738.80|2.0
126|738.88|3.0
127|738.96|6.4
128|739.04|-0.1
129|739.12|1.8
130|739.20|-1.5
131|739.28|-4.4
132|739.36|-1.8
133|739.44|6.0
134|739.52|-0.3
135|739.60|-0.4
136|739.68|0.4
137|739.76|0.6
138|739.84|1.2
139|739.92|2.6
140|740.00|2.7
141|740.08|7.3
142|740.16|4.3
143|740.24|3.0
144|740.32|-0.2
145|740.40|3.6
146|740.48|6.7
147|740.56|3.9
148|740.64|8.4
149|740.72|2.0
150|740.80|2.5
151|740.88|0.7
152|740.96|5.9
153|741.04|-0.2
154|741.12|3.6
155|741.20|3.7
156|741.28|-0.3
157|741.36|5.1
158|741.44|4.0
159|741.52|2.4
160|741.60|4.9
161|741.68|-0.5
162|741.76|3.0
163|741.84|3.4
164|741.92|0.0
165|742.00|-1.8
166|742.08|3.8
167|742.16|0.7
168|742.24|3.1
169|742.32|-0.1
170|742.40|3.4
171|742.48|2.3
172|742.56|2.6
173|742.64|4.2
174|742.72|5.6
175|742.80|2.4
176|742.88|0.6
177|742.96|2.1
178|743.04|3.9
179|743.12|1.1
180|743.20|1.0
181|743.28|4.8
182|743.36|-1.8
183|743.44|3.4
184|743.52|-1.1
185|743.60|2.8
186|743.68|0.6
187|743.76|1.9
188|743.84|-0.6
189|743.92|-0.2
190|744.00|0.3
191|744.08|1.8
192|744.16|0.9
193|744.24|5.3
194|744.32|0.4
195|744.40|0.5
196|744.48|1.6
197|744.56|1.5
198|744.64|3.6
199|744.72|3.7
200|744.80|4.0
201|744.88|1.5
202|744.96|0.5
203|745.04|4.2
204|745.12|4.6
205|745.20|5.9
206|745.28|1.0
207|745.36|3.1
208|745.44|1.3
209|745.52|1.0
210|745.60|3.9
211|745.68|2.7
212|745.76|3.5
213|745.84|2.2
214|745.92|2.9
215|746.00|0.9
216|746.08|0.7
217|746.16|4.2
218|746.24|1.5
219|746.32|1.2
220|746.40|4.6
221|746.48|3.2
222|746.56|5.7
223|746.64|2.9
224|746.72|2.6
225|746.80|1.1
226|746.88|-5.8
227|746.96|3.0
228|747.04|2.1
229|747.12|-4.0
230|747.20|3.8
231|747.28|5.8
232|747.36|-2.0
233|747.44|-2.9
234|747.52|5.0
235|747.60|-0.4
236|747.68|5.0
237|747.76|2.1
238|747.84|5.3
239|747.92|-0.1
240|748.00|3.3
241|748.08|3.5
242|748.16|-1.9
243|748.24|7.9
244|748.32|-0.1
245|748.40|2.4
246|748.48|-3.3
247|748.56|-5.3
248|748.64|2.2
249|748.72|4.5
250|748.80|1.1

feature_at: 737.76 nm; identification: [O II]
